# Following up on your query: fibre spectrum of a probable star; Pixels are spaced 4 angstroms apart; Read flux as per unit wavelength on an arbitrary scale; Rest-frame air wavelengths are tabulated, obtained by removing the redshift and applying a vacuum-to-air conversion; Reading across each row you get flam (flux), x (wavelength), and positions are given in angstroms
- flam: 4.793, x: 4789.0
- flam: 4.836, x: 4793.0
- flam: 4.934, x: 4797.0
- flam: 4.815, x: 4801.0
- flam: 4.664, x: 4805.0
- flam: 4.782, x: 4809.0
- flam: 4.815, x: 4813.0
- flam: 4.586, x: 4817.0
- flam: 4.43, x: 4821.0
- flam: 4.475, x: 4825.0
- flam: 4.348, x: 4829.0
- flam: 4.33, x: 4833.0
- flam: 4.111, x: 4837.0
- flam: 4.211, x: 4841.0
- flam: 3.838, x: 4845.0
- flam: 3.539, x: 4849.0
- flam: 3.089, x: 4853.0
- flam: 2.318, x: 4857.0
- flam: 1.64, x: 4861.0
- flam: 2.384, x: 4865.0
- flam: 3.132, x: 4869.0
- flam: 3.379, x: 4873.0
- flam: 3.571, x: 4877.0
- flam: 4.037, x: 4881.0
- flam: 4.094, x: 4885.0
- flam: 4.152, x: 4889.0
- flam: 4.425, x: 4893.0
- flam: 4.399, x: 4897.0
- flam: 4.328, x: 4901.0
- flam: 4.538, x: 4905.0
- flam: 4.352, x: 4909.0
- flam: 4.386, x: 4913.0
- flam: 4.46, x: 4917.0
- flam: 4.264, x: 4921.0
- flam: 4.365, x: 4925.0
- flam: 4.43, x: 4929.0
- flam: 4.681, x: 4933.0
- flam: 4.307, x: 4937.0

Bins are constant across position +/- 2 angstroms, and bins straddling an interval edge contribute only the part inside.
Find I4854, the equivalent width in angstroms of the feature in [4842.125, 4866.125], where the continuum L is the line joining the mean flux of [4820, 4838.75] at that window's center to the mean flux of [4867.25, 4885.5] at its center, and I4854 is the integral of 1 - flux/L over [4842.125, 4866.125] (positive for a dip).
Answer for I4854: 6.71 angstroms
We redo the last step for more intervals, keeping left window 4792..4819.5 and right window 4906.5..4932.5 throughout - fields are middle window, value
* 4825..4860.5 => 7.4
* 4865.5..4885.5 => 4.5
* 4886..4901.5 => 0.6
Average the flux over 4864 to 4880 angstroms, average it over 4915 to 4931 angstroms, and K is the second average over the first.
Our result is 1.36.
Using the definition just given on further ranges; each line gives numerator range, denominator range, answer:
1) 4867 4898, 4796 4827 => 0.83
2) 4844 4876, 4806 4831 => 0.64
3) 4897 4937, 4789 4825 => 0.94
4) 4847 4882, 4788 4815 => 0.62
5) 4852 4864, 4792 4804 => 0.47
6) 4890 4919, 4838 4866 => 1.44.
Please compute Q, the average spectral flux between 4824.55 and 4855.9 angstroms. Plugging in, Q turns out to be 3.92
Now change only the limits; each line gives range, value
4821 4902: 3.7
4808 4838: 4.49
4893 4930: 4.39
